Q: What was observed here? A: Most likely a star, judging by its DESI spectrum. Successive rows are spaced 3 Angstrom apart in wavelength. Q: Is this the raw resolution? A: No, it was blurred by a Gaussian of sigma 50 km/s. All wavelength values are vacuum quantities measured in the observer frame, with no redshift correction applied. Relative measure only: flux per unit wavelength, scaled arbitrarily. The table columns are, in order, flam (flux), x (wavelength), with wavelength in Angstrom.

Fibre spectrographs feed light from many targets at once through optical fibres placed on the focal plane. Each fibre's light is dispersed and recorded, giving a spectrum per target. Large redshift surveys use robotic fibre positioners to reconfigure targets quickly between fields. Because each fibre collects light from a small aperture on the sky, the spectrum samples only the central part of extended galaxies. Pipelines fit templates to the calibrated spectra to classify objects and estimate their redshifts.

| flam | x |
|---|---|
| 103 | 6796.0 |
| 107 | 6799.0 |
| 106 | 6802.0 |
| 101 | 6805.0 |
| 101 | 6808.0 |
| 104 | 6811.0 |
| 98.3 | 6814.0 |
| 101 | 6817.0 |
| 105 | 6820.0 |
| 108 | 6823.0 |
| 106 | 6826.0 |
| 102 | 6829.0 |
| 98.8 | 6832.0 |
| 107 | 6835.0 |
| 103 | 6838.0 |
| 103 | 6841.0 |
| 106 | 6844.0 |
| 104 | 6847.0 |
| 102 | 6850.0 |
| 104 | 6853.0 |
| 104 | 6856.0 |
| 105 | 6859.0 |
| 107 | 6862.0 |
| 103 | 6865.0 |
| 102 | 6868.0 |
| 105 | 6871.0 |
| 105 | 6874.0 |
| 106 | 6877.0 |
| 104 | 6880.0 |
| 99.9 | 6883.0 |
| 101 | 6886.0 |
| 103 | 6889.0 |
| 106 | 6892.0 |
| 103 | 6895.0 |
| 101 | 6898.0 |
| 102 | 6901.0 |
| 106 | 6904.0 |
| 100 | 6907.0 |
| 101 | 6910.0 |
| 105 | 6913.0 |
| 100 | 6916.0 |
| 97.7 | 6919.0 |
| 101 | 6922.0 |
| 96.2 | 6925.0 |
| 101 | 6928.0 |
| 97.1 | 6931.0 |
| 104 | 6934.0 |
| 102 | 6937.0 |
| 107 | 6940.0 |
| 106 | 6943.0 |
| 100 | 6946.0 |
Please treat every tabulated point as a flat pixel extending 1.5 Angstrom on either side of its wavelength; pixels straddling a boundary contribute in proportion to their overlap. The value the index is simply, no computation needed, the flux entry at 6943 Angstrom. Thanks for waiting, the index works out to 106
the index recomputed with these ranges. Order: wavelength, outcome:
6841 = 103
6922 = 101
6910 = 101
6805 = 101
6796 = 103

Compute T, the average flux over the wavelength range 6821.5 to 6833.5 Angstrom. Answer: 104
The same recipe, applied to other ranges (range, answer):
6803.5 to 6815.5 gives 101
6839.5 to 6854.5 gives 104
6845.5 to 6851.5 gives 103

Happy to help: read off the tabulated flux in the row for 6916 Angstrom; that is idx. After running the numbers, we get 100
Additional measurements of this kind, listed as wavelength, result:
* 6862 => 107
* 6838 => 103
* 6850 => 102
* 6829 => 102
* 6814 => 98.3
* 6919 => 97.7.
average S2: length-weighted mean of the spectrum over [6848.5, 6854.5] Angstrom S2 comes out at 103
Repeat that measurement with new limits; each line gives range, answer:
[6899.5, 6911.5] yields 102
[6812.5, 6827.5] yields 104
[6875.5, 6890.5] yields 103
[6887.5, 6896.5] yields 104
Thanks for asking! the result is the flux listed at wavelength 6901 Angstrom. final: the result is 102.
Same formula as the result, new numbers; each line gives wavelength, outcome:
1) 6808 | 101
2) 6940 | 107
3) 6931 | 97.1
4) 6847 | 104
